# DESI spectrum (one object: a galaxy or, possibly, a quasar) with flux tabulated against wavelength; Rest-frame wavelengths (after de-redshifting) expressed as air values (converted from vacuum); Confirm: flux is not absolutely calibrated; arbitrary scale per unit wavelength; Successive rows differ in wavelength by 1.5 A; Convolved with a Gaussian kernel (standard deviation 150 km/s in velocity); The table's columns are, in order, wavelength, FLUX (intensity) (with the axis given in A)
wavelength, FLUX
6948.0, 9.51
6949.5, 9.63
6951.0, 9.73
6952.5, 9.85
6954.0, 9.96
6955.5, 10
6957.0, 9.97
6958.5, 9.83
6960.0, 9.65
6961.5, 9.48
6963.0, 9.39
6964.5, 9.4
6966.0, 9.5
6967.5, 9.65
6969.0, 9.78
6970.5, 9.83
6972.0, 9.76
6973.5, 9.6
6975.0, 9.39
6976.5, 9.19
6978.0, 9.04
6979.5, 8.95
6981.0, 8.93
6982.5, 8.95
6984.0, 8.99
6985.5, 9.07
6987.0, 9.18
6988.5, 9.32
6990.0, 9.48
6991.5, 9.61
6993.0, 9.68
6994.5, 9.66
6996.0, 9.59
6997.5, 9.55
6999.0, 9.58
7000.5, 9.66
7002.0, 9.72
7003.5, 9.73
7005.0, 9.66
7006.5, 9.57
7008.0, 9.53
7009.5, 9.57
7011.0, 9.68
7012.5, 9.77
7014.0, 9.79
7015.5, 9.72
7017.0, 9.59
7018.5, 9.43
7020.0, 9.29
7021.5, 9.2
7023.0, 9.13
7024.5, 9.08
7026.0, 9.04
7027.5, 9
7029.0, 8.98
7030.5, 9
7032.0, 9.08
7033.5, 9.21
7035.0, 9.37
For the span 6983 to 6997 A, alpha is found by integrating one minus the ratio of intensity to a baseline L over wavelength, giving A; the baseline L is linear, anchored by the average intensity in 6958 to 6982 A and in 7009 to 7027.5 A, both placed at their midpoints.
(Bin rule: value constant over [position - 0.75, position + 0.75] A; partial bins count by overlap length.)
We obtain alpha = 0.1 A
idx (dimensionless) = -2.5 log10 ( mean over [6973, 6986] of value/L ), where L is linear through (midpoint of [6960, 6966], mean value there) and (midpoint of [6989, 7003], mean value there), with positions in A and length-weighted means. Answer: 0.05 mag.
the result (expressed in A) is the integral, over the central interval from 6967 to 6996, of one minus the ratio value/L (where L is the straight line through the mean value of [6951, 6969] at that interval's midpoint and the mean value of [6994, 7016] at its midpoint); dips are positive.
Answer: 0.9 A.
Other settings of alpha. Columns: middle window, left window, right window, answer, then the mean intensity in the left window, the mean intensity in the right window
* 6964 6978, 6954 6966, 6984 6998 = 0.1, 9.68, 9.43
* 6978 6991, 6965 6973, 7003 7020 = 0.7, 9.69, 9.62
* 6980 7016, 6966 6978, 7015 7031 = -0.4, 9.56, 9.22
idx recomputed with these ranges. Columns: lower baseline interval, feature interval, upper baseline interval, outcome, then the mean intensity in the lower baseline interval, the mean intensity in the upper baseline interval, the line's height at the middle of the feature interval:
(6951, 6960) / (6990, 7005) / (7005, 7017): 0.009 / 9.88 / 9.66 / 9.71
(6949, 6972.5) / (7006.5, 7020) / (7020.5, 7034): -0.046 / 9.71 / 9.08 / 9.21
